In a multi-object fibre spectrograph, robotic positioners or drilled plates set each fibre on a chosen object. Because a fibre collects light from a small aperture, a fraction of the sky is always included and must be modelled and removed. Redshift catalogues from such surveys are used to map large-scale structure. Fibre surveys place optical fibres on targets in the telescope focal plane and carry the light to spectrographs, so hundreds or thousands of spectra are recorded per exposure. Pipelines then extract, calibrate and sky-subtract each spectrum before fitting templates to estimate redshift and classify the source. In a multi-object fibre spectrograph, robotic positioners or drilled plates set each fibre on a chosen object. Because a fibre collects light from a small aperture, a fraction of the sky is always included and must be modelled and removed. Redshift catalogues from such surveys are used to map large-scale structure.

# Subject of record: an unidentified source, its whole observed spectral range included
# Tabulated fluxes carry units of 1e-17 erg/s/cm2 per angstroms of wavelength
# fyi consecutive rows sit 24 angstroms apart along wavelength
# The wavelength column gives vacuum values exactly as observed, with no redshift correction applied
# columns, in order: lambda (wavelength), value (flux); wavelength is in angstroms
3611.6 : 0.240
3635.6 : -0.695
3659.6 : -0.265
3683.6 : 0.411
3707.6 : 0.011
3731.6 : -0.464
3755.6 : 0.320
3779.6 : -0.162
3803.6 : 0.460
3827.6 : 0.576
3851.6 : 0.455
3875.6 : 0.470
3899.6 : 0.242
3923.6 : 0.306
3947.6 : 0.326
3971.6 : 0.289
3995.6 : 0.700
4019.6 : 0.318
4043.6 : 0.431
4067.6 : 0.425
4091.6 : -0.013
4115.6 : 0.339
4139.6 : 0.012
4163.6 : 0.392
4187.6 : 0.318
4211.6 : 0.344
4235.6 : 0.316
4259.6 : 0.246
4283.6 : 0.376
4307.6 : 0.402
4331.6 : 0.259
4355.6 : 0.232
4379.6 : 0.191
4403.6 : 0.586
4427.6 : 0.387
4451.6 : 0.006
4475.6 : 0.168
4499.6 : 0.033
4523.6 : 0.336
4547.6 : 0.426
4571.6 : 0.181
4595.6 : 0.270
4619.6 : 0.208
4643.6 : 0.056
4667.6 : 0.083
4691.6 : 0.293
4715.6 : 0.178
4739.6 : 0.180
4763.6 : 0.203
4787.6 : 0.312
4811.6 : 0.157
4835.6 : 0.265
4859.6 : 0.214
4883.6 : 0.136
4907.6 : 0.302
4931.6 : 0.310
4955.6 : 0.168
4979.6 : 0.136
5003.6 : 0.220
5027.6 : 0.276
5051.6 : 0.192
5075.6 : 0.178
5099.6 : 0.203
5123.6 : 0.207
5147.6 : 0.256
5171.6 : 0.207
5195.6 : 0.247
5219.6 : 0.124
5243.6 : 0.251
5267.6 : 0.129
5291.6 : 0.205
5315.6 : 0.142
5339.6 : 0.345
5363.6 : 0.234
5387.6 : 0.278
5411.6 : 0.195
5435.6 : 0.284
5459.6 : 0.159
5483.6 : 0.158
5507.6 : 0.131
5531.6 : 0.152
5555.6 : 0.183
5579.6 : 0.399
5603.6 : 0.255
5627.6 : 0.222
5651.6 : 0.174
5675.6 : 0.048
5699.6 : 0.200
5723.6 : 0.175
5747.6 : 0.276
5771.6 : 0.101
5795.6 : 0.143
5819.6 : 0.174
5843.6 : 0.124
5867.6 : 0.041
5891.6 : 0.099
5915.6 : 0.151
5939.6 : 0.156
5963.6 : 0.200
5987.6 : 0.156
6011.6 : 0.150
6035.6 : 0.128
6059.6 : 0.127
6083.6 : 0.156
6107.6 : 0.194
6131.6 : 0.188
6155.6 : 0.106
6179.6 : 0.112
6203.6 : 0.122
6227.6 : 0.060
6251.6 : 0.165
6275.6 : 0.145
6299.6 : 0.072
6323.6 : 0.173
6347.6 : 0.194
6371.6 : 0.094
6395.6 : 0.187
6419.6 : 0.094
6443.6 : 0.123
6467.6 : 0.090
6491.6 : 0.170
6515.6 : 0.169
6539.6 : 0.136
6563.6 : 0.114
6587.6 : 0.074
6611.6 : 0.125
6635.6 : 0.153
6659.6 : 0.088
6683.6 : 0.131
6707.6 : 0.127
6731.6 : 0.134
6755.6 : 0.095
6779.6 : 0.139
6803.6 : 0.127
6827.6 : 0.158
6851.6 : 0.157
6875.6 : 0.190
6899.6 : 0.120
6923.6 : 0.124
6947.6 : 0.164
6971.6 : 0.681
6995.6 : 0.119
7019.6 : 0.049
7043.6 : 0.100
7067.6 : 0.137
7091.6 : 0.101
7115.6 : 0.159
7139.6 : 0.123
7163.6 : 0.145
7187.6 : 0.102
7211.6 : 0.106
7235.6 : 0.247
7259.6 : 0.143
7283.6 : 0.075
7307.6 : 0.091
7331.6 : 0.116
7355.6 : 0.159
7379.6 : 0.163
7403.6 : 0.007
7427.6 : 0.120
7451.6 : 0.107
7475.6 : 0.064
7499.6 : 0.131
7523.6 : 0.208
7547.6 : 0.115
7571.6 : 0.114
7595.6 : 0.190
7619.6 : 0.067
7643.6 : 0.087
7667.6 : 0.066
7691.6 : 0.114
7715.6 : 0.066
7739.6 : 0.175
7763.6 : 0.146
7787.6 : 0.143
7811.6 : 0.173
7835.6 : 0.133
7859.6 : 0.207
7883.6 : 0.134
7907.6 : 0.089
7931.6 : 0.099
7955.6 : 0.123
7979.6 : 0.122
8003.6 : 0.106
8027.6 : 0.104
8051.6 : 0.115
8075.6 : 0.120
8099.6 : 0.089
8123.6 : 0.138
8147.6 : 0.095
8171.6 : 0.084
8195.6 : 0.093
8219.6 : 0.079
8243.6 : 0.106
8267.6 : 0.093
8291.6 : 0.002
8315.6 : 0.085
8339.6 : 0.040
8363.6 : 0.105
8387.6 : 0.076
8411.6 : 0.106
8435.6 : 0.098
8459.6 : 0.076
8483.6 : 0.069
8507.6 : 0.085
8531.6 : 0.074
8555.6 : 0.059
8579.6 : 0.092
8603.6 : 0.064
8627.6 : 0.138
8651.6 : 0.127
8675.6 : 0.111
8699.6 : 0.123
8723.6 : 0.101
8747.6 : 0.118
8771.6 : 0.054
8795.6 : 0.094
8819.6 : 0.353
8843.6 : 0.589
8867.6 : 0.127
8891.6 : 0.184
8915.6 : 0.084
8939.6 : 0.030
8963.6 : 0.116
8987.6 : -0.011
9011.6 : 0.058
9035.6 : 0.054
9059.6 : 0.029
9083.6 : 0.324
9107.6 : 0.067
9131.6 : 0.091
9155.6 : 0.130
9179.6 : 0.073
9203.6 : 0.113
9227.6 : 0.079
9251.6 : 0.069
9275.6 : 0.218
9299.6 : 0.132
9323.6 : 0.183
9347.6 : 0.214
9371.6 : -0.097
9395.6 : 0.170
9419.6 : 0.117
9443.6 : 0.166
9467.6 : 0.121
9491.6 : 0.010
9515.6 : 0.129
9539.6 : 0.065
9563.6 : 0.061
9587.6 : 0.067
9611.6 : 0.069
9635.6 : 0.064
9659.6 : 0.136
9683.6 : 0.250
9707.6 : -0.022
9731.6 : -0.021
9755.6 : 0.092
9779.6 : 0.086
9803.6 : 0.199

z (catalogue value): 0.869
